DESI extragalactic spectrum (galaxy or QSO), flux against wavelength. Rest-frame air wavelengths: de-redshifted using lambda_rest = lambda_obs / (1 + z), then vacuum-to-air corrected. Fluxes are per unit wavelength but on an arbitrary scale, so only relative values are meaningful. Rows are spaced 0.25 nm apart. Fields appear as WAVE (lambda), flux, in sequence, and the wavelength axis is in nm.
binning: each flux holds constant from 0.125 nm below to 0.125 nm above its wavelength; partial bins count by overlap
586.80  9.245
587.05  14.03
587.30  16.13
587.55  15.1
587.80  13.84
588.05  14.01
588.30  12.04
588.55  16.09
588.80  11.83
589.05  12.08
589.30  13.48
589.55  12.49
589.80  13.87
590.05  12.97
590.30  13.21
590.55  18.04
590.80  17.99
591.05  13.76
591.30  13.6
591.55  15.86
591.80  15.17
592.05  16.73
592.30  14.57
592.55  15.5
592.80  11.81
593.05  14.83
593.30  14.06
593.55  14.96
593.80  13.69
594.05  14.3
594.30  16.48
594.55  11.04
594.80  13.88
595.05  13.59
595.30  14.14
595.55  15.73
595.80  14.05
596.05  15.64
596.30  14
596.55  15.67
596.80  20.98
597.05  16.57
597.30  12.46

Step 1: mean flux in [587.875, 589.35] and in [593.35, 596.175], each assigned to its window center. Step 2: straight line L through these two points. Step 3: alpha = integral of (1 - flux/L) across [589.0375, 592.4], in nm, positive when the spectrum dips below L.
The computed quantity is -0.249 nm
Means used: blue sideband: 13.3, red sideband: 14.3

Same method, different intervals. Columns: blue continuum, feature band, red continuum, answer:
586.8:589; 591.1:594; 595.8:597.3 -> 0.076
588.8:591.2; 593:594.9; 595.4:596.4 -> 0.061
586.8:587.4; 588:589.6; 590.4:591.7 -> 0.166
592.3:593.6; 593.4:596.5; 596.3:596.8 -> 0.239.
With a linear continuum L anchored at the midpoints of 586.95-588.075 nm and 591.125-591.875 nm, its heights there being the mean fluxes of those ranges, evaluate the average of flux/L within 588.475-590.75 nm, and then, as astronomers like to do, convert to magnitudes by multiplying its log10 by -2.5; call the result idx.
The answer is 0.07 mag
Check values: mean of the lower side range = 14.7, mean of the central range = 13.9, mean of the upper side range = 14.8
